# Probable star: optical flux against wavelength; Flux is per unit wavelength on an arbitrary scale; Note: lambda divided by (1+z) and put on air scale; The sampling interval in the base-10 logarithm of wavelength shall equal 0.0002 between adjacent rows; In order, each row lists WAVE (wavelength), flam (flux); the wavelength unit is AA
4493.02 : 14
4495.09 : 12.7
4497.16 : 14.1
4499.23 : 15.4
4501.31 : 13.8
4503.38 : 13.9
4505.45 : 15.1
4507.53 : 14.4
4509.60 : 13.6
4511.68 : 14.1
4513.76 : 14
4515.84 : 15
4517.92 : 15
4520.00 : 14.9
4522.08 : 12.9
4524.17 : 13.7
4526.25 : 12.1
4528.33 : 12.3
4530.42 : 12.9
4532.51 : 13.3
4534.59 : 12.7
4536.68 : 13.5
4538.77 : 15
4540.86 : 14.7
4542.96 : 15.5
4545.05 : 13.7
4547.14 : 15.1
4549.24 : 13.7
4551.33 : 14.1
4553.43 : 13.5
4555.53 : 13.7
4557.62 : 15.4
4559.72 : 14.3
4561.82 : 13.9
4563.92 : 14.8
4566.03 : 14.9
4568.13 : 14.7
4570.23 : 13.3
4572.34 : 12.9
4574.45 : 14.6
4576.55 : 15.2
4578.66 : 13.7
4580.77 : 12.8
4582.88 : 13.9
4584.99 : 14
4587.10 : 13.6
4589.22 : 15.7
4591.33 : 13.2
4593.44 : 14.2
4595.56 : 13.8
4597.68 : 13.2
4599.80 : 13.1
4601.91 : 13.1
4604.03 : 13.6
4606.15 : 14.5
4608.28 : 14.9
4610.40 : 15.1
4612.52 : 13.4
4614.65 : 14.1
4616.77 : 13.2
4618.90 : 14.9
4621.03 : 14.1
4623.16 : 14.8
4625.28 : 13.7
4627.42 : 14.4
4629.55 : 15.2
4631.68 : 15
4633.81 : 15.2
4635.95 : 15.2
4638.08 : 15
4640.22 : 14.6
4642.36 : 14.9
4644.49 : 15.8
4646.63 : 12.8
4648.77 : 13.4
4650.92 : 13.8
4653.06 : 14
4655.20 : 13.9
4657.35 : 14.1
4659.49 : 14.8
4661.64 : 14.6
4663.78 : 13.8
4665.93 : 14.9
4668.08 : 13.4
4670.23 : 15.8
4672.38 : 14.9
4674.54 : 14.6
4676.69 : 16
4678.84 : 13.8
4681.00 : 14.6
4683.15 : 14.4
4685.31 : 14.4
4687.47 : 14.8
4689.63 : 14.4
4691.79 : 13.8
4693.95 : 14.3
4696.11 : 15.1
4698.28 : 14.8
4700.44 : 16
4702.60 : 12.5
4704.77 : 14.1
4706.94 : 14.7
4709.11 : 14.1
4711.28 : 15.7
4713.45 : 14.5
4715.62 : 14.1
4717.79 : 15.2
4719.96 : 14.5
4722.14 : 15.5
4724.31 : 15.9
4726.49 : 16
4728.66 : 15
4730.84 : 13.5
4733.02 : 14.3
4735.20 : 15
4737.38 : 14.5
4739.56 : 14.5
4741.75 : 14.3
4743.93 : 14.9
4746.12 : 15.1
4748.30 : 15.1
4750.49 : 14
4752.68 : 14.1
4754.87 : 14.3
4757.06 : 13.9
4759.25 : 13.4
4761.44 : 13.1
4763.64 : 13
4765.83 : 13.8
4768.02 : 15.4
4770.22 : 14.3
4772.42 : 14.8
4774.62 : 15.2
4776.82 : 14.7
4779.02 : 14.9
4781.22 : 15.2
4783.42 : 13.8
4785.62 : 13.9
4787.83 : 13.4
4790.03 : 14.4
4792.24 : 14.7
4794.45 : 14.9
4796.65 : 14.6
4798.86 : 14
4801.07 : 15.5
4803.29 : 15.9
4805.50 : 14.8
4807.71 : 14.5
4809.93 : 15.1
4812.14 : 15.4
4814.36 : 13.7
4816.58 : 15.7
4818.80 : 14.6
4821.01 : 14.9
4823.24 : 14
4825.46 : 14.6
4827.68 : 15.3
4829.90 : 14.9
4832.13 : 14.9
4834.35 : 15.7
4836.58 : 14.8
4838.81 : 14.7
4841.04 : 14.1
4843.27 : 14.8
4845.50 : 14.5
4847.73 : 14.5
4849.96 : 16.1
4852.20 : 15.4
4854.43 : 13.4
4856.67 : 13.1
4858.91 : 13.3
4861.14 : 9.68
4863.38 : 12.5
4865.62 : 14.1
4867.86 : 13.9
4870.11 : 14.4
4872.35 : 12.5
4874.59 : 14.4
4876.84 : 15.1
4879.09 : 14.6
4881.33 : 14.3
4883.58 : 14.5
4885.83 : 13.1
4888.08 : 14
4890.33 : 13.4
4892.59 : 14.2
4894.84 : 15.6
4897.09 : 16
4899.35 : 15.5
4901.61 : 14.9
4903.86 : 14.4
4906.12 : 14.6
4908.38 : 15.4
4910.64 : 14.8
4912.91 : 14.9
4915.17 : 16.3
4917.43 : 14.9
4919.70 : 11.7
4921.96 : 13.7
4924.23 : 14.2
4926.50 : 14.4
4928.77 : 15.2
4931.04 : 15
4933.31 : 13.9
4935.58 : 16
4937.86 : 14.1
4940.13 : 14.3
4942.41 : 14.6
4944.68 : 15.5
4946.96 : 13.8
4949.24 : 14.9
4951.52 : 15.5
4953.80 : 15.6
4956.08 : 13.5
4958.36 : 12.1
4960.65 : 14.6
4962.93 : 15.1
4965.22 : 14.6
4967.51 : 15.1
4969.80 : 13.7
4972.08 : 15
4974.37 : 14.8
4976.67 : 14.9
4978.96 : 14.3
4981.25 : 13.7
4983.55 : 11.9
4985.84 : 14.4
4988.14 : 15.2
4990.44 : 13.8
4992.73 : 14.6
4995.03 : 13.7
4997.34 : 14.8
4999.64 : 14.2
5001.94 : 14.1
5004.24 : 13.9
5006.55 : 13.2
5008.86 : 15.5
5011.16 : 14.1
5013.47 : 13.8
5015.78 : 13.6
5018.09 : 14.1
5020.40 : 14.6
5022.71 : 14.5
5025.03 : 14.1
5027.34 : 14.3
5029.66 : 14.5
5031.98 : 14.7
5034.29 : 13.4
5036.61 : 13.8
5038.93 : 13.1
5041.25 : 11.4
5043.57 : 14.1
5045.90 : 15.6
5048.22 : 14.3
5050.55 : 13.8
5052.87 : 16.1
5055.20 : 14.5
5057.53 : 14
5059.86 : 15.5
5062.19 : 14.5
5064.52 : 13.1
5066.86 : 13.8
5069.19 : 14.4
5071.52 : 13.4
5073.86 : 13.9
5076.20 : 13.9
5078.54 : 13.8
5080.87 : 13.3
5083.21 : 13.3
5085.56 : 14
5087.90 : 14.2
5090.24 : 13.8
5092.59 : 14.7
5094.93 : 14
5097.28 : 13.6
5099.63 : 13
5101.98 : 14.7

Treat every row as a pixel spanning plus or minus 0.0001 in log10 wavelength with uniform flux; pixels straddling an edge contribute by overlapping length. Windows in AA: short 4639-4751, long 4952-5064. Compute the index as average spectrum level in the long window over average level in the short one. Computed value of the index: 1.0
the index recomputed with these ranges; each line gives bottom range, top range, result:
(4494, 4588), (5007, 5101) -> 1.00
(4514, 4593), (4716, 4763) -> 1.04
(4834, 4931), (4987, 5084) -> 0.99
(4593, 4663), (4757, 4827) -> 1.02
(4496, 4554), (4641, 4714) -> 1.03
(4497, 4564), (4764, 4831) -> 1.04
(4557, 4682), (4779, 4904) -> 1.01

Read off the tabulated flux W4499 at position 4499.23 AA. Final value 15.4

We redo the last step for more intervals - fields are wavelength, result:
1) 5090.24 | 13.8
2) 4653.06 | 14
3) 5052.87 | 16.1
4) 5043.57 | 14.1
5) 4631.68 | 15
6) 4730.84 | 13.5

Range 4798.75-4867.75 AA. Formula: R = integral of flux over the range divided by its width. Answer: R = 14.5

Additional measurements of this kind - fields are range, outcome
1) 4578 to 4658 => 14.2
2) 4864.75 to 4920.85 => 14.5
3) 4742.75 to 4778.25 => 14.3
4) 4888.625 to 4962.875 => 14.6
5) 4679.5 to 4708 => 14.4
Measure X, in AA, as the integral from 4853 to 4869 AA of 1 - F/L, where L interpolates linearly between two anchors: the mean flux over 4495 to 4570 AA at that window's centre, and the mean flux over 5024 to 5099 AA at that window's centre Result 1.29 AA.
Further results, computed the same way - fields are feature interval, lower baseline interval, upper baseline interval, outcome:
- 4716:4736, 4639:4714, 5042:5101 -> -0.76 AA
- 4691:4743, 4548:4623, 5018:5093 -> -2.29 AA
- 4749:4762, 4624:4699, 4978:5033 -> 0.50 AA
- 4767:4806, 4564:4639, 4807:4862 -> -0.70 AA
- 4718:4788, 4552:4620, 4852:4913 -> -2.09 AA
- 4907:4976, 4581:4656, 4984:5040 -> -2.07 AA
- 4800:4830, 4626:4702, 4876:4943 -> -0.71 AA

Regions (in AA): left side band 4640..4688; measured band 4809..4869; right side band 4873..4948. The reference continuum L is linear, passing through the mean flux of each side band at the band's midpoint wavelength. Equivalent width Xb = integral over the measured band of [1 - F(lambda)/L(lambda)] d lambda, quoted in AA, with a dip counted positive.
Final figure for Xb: 0.7 AA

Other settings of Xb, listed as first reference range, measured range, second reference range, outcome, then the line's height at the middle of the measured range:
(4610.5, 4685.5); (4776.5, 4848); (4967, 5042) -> -2.1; 14.3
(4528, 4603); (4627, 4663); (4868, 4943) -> -1.1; 14.1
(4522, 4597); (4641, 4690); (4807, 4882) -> -1.2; 14.1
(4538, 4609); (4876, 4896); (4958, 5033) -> -0.1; 14.2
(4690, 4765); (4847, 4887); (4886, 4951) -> 2.1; 14.6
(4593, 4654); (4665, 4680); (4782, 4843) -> -0.4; 14.4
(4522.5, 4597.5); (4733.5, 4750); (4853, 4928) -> -0.8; 14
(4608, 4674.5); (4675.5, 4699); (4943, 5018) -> -0.3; 14.4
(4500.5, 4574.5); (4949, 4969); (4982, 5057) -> -0.6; 14.1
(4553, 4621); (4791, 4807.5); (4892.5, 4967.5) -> -0.5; 14.4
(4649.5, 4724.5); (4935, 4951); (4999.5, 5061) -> -0.5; 14.3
